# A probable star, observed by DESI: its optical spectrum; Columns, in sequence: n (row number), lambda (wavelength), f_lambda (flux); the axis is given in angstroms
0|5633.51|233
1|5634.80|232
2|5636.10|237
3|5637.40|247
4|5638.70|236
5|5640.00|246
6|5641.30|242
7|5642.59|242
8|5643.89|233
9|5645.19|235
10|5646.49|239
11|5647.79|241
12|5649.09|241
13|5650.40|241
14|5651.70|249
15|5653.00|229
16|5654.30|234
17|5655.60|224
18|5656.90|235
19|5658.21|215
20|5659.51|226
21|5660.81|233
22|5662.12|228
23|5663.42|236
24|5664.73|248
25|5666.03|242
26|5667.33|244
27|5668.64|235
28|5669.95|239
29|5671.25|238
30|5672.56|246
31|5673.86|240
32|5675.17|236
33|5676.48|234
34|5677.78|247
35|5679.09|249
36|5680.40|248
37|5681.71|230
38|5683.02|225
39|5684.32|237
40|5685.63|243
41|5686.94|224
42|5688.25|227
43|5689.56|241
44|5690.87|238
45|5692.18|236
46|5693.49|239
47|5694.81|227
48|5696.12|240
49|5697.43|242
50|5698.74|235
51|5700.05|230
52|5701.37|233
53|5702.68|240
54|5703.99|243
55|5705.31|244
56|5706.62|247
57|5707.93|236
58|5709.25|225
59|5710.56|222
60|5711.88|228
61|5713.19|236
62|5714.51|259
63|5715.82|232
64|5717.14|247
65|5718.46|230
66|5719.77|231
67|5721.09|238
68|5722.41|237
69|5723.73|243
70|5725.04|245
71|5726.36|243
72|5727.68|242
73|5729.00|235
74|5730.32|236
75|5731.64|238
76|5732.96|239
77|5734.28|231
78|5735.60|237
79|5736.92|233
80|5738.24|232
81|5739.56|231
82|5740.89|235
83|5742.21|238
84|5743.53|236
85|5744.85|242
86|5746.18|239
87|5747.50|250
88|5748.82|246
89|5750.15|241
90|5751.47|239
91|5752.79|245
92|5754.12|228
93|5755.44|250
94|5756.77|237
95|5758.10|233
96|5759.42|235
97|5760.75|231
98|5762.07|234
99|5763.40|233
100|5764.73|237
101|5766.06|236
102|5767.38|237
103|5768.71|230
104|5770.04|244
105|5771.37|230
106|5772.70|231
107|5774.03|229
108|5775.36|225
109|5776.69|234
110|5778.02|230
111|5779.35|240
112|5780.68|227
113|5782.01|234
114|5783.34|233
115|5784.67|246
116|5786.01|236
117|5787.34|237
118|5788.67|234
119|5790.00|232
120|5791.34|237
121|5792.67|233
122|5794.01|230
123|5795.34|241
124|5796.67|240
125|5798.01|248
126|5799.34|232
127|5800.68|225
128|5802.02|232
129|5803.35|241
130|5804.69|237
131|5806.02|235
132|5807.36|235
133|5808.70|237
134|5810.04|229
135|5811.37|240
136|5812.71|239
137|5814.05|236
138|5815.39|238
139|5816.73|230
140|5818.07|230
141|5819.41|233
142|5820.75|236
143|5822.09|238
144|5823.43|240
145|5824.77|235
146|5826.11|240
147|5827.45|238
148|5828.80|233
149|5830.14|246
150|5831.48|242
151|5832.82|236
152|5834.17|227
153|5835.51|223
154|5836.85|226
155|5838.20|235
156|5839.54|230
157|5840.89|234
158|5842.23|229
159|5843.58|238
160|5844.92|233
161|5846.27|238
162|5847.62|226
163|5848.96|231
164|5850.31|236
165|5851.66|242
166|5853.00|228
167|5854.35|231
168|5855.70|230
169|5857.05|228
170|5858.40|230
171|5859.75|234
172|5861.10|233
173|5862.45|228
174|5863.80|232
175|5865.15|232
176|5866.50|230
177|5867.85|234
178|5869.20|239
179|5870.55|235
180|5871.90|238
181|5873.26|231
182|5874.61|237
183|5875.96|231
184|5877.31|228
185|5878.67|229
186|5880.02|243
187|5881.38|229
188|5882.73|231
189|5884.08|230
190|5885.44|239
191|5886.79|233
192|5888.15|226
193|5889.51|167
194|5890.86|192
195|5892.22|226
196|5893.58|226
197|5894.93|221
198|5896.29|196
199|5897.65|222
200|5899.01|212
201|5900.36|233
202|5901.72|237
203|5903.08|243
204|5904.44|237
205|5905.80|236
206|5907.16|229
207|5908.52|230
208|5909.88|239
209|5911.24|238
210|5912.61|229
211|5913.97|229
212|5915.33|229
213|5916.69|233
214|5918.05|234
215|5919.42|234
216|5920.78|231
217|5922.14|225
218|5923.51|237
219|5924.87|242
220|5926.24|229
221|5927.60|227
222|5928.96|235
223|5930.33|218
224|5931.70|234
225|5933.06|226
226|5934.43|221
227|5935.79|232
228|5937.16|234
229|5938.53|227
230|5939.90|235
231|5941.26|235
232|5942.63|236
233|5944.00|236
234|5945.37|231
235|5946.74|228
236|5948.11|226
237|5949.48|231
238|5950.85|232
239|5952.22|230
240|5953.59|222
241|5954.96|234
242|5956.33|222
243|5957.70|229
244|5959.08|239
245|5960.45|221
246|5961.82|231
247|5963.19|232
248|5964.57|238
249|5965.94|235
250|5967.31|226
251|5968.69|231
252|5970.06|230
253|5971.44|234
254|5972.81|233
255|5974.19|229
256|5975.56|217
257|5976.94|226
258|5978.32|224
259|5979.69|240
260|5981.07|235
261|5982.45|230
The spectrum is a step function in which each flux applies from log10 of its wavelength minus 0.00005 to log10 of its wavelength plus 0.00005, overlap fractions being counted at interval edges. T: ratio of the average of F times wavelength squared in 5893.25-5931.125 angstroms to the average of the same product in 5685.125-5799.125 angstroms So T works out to 1.03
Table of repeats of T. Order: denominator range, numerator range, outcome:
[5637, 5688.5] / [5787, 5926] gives 1.05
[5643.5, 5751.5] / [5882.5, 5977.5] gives 1.04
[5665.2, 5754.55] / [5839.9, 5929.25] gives 1.03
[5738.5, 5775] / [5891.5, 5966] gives 1.03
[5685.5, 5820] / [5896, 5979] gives 1.04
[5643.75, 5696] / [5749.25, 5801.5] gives 1.03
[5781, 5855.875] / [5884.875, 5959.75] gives 1.01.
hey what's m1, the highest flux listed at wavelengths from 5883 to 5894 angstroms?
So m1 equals 239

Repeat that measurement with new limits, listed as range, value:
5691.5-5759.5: 259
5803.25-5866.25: 246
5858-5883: 243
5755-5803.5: 250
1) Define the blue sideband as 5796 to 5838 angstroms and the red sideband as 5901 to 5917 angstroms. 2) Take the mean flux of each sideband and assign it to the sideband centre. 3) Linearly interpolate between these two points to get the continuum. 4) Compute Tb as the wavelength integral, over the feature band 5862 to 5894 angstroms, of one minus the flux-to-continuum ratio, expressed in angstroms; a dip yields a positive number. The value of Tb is 0.9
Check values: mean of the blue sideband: 235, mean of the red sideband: 234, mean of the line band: 228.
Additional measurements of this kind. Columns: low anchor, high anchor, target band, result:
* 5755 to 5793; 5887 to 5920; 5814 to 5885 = -1.37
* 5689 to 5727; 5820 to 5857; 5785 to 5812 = -0.07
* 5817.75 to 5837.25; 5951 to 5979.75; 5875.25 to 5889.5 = 0.25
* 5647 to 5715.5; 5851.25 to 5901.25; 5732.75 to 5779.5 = -0.60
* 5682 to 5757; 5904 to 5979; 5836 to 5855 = 0.08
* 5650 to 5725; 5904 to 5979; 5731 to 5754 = -0.27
